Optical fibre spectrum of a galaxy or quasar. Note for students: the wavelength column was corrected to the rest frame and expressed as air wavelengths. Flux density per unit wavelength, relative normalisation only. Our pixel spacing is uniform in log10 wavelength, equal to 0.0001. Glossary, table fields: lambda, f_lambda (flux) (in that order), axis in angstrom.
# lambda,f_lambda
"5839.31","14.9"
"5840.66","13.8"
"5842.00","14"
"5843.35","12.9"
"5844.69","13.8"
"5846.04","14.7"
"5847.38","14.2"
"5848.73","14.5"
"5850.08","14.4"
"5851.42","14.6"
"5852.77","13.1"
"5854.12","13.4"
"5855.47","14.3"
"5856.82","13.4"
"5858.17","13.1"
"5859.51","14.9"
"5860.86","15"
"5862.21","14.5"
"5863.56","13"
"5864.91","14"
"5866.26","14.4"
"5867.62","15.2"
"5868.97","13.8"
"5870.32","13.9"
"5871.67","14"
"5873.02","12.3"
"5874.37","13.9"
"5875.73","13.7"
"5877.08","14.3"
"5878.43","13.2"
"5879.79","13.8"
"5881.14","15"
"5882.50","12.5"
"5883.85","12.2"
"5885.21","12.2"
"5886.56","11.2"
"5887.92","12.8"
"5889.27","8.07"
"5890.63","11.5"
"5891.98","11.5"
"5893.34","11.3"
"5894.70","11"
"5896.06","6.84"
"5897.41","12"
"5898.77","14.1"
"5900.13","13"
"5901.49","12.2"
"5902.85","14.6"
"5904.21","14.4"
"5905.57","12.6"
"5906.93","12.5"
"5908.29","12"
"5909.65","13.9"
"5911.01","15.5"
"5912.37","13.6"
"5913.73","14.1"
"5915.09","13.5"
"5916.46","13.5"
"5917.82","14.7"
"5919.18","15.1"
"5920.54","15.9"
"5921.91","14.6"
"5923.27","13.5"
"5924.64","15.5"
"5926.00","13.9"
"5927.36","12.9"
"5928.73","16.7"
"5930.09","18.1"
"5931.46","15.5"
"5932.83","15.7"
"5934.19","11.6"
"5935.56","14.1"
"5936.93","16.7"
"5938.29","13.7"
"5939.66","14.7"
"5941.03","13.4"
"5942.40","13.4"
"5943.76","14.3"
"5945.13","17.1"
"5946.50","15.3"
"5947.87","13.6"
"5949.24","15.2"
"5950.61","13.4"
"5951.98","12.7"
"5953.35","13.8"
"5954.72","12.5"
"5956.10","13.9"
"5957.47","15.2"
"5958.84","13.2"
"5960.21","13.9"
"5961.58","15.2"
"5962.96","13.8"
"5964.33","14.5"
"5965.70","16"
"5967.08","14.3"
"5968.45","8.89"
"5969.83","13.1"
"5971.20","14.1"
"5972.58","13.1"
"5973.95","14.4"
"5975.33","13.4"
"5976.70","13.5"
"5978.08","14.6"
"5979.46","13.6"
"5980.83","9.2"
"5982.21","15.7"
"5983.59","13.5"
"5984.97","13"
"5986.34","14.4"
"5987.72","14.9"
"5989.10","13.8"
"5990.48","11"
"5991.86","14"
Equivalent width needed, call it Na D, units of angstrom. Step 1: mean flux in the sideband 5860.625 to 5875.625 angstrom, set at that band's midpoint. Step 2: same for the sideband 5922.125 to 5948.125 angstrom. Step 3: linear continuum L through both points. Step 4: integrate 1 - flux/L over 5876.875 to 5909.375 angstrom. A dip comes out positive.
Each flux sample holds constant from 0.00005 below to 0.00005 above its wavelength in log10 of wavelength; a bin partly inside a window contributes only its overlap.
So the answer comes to 4.5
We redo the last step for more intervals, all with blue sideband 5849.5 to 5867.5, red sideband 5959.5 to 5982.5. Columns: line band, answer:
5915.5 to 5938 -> -1.77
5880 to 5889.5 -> 1.13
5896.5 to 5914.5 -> 0.66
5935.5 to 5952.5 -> -0.97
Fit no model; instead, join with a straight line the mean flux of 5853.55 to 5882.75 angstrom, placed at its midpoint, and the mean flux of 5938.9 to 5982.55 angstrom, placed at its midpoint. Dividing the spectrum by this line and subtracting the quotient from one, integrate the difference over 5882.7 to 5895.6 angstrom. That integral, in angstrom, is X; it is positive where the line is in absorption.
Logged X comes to 2.4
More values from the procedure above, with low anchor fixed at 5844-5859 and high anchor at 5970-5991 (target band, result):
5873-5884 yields 0.2 angstrom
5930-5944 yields -0.9 angstrom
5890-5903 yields 2.0 angstrom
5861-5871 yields -0.2 angstrom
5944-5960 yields -0.7 angstrom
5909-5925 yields -0.8 angstrom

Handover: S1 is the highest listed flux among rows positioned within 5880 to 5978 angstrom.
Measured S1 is 18.1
